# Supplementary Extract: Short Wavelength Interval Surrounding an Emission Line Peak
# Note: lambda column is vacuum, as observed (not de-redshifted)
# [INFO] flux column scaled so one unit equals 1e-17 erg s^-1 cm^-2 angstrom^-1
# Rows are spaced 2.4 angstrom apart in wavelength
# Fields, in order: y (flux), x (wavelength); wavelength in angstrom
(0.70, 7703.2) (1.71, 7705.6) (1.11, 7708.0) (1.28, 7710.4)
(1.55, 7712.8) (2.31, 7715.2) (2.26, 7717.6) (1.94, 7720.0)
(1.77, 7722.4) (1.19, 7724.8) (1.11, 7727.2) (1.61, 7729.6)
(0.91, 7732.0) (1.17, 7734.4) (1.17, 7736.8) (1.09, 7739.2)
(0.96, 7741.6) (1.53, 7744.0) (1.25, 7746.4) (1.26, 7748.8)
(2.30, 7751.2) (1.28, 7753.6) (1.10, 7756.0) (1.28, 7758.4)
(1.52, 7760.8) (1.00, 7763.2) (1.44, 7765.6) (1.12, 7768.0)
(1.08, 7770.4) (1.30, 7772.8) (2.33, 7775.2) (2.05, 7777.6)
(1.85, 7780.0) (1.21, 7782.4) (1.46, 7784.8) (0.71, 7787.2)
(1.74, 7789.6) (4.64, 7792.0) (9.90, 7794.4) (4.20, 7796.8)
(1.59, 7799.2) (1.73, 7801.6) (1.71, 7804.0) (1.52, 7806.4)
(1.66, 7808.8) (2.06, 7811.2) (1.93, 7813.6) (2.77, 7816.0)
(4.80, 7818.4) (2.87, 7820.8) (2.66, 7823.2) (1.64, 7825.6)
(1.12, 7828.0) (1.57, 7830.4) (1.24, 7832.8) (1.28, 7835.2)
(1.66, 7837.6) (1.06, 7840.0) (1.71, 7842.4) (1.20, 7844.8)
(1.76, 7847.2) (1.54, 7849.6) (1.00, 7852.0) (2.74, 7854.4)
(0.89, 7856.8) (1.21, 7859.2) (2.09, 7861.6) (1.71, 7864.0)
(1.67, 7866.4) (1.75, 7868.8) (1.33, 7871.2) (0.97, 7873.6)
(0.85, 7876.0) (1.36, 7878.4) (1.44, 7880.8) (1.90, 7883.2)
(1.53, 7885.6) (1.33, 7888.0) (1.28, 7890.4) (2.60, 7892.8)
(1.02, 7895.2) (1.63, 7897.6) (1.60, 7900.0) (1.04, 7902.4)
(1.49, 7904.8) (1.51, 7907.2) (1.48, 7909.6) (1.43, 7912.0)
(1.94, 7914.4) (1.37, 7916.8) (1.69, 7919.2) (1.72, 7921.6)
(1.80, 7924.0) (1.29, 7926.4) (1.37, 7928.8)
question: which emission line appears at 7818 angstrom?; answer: [N II] 6583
